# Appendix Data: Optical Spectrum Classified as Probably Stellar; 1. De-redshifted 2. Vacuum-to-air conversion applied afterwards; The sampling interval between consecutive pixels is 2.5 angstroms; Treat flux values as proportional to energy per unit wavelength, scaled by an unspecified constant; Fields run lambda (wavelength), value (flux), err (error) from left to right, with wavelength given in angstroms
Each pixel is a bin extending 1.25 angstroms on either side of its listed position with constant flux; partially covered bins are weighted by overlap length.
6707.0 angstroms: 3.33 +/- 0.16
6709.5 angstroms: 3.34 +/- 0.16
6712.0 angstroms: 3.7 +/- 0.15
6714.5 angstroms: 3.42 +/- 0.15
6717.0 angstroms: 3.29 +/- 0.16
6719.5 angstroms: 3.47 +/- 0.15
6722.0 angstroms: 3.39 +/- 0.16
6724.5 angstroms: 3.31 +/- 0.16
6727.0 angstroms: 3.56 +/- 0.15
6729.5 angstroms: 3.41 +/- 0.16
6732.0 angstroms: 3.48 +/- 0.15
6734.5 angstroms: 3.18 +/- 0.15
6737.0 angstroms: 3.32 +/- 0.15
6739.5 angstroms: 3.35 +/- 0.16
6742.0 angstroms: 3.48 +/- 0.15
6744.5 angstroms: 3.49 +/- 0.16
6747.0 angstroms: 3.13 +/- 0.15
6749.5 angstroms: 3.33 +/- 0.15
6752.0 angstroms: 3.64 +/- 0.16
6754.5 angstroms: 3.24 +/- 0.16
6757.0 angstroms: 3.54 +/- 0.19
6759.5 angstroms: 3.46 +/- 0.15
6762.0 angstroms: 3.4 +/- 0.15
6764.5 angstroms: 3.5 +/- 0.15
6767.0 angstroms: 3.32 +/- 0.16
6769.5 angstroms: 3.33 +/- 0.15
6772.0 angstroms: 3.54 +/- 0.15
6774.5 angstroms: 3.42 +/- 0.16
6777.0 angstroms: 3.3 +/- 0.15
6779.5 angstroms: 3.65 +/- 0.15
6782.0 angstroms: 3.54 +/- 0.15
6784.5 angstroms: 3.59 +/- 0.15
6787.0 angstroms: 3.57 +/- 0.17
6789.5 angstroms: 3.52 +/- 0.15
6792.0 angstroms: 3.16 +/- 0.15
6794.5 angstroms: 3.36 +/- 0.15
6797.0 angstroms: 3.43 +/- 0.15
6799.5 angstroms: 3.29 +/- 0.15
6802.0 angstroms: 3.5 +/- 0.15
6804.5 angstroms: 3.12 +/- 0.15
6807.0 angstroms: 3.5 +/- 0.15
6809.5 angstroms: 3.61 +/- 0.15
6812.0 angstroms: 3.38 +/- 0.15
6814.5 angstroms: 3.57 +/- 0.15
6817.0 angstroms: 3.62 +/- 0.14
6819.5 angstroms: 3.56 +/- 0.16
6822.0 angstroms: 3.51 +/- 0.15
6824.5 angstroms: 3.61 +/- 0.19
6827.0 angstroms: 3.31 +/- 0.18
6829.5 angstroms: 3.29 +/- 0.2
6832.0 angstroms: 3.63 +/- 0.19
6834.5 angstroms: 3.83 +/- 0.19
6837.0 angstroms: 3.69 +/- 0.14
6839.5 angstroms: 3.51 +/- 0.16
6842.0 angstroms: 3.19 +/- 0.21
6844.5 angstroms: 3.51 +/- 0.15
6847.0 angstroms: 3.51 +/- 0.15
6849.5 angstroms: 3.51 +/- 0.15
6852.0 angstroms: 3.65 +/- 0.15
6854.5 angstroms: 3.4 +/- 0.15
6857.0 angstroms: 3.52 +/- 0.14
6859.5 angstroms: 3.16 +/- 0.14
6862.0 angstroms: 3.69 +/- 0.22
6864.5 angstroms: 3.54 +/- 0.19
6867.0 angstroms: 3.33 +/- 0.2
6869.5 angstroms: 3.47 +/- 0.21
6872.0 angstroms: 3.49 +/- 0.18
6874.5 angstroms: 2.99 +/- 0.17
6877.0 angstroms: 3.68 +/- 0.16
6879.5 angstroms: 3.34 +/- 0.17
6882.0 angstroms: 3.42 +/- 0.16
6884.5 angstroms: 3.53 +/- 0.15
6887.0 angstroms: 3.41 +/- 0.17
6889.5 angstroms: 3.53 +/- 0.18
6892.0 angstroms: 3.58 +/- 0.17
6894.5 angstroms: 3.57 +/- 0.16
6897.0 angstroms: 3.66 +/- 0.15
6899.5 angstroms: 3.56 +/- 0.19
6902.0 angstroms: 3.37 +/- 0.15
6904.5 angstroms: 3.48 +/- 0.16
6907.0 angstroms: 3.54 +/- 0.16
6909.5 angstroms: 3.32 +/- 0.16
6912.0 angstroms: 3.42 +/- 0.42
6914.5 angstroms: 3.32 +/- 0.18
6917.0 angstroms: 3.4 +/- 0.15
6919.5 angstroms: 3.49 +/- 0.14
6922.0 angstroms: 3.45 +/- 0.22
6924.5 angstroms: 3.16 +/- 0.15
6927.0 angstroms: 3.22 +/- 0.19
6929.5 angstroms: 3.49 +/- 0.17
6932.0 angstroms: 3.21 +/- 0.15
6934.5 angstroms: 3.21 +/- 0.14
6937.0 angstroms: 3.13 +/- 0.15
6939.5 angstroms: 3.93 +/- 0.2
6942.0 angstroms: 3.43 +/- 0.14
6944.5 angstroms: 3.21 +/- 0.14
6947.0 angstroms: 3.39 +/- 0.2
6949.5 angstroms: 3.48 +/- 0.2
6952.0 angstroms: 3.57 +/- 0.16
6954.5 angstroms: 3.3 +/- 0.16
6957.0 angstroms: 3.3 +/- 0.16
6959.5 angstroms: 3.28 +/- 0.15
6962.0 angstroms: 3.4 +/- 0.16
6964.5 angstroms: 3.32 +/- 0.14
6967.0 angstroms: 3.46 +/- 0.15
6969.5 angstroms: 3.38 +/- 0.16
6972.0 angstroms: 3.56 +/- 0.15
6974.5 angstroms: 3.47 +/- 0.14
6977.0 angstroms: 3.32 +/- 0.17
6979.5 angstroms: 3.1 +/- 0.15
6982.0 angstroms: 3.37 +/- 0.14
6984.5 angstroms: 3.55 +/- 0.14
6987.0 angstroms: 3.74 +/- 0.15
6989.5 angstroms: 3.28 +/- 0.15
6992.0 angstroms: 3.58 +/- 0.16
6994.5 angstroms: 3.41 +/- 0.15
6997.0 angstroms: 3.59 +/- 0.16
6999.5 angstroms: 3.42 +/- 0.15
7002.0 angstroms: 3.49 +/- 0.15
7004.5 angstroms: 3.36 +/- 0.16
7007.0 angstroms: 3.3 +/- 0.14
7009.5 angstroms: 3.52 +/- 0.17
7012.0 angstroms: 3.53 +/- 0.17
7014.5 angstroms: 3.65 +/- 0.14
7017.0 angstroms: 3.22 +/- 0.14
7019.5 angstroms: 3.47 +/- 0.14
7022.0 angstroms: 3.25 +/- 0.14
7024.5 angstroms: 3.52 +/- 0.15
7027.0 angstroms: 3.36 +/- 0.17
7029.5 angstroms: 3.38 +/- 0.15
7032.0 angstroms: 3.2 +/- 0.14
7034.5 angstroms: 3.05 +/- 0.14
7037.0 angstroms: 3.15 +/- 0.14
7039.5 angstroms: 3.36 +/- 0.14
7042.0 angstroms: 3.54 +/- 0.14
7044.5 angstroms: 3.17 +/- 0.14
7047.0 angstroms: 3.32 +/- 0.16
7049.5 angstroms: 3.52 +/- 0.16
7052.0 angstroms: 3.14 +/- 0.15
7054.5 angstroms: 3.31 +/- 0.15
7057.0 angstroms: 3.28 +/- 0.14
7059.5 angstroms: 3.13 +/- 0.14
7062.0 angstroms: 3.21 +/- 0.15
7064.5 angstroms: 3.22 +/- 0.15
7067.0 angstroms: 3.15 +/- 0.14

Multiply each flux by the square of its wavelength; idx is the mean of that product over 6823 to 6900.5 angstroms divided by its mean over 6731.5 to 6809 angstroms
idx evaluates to 1.05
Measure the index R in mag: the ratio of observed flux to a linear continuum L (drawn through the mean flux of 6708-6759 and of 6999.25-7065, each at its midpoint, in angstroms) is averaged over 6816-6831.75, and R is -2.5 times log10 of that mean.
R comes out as -0.03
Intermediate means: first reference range 3.4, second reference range 3.34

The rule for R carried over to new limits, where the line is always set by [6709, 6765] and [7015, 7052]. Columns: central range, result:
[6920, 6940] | 0.01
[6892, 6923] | -0.03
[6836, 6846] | -0.03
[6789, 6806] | 0.02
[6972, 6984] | -0.01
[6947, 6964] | -0.01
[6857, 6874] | -0.02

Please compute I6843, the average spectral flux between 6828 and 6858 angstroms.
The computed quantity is 3.52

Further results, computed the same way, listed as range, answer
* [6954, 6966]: 3.32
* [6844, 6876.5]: 3.45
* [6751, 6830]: 3.45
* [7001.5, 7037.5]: 3.37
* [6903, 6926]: 3.4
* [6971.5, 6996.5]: 3.44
